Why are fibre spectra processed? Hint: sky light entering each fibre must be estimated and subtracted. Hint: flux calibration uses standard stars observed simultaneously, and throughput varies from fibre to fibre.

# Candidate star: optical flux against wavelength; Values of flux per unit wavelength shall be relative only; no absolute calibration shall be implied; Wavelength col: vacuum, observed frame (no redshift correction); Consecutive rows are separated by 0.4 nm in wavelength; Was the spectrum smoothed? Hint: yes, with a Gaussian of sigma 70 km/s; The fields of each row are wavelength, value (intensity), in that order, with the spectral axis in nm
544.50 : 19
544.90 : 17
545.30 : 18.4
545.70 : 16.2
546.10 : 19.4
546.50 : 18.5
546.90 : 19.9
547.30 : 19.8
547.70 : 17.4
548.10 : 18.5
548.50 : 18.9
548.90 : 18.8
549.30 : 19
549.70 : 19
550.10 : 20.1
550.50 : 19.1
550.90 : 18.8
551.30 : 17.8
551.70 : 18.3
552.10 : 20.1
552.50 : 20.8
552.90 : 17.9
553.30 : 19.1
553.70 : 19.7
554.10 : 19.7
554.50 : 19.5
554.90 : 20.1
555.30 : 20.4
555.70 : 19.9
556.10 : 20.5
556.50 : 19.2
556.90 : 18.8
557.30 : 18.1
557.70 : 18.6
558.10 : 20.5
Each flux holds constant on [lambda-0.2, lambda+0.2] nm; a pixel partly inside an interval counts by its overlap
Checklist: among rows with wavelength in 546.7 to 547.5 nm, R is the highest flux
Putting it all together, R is 19.9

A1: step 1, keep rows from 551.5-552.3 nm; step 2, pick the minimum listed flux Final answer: 18.3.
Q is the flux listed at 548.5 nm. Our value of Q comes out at 18.9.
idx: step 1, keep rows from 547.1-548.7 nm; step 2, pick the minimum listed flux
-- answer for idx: 17.4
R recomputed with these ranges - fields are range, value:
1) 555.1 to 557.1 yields 20.5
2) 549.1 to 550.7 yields 20.1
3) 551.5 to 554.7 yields 20.8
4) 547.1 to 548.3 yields 19.8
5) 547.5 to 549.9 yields 19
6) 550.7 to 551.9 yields 18.8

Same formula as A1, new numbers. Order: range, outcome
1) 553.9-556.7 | 19.2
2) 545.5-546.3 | 16.2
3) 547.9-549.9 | 18.5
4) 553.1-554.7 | 19.1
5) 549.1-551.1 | 18.8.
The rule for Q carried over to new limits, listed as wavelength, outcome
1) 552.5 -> 20.8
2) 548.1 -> 18.5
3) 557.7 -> 18.6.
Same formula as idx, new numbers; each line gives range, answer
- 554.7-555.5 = 20.1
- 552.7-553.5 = 17.9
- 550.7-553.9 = 17.8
